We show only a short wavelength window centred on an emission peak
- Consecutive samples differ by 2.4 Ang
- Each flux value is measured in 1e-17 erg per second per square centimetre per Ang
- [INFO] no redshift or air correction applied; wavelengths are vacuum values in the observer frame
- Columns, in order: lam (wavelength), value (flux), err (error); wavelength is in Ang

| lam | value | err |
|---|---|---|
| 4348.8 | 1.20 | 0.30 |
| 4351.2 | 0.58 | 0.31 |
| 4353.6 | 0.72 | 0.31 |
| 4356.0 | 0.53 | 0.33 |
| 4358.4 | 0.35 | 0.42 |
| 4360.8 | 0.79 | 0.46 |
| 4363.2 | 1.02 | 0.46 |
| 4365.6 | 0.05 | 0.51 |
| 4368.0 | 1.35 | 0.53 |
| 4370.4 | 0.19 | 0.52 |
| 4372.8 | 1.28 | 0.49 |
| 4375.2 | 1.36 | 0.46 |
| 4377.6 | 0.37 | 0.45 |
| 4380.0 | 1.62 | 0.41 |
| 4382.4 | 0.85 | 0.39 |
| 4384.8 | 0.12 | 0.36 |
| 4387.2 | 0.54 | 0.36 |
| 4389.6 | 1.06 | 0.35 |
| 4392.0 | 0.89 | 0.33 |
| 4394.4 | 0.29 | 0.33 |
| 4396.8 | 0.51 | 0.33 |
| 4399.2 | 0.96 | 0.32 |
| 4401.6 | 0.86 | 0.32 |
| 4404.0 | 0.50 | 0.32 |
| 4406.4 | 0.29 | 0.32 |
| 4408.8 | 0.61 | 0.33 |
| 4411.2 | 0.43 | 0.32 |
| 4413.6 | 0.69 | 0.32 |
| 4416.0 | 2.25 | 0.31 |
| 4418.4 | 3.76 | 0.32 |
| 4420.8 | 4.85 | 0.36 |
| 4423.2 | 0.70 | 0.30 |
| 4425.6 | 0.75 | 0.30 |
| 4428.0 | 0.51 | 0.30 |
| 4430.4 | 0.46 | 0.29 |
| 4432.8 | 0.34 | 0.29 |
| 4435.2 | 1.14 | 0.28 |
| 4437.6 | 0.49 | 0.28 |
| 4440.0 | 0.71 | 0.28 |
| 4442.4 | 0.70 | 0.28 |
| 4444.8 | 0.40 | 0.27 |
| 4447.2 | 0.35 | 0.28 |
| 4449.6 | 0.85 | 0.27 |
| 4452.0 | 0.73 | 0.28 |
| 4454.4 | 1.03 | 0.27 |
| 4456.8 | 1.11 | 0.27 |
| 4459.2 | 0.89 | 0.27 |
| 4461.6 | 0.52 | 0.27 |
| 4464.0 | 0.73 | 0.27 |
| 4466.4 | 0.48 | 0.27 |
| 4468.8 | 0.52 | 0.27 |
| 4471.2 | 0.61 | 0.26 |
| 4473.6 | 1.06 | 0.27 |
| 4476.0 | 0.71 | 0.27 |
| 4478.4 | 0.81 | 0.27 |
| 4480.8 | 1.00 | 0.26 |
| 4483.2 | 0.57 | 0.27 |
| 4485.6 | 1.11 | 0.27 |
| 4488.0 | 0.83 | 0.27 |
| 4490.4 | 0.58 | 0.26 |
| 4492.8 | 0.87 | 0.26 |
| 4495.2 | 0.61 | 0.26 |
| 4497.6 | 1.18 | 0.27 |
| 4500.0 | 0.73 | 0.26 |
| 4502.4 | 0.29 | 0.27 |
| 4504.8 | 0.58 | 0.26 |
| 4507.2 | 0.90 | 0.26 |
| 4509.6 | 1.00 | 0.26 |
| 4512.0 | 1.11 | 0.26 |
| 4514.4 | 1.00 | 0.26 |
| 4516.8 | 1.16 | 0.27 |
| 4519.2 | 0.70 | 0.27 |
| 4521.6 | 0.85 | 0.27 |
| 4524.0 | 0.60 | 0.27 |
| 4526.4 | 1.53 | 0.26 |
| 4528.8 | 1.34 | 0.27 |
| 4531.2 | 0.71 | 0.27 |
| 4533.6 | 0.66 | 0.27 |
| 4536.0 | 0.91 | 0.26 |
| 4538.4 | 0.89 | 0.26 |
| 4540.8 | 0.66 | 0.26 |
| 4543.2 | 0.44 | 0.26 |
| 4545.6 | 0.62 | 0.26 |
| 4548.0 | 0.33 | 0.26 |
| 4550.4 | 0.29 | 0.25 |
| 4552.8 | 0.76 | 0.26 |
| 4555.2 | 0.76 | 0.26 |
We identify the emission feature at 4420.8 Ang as [O II] 3727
